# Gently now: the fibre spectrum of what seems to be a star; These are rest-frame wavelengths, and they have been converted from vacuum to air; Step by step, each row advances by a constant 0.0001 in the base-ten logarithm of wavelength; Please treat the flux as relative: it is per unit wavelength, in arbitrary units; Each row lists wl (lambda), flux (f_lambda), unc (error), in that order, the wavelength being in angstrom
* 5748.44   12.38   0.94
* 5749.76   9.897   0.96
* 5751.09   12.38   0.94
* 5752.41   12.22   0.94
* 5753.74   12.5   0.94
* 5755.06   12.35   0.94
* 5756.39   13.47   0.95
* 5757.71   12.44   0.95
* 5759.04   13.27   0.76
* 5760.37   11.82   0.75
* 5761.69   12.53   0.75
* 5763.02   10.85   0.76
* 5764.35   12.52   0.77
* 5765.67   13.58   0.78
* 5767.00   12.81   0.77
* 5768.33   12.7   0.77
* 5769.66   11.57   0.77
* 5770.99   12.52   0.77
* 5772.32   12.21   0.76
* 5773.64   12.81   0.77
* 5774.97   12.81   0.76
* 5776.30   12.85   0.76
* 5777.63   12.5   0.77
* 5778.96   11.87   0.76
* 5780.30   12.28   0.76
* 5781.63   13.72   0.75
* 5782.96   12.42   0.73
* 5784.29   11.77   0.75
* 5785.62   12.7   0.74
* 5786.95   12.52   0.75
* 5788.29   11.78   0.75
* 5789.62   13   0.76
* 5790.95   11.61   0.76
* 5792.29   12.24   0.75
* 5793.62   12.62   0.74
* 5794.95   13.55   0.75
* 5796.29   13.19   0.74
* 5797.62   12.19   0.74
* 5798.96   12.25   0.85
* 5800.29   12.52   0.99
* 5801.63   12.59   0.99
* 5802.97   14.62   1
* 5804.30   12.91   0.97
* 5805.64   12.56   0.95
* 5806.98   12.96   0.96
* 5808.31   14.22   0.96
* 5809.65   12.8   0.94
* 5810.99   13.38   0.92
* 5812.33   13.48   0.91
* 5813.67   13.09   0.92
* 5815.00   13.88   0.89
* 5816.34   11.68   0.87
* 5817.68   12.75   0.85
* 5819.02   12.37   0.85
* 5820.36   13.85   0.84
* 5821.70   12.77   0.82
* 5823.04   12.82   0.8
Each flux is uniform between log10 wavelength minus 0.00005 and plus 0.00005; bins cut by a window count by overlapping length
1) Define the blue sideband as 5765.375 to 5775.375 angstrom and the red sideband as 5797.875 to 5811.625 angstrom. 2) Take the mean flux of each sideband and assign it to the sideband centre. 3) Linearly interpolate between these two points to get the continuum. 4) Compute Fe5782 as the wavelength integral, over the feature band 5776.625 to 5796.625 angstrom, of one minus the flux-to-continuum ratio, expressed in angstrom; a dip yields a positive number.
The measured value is 0.5 angstrom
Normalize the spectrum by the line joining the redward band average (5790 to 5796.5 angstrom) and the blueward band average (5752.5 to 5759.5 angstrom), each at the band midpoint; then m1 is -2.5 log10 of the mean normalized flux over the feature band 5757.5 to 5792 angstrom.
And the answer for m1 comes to 0.021 mag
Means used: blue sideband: 12.7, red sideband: 12.6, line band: 12.4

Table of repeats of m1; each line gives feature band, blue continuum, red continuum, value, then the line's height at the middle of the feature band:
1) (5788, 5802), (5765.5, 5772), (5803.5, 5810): 0.037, 13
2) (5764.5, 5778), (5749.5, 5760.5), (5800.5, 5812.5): -0.001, 12.6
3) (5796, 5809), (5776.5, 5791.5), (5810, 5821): -0.018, 12.8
